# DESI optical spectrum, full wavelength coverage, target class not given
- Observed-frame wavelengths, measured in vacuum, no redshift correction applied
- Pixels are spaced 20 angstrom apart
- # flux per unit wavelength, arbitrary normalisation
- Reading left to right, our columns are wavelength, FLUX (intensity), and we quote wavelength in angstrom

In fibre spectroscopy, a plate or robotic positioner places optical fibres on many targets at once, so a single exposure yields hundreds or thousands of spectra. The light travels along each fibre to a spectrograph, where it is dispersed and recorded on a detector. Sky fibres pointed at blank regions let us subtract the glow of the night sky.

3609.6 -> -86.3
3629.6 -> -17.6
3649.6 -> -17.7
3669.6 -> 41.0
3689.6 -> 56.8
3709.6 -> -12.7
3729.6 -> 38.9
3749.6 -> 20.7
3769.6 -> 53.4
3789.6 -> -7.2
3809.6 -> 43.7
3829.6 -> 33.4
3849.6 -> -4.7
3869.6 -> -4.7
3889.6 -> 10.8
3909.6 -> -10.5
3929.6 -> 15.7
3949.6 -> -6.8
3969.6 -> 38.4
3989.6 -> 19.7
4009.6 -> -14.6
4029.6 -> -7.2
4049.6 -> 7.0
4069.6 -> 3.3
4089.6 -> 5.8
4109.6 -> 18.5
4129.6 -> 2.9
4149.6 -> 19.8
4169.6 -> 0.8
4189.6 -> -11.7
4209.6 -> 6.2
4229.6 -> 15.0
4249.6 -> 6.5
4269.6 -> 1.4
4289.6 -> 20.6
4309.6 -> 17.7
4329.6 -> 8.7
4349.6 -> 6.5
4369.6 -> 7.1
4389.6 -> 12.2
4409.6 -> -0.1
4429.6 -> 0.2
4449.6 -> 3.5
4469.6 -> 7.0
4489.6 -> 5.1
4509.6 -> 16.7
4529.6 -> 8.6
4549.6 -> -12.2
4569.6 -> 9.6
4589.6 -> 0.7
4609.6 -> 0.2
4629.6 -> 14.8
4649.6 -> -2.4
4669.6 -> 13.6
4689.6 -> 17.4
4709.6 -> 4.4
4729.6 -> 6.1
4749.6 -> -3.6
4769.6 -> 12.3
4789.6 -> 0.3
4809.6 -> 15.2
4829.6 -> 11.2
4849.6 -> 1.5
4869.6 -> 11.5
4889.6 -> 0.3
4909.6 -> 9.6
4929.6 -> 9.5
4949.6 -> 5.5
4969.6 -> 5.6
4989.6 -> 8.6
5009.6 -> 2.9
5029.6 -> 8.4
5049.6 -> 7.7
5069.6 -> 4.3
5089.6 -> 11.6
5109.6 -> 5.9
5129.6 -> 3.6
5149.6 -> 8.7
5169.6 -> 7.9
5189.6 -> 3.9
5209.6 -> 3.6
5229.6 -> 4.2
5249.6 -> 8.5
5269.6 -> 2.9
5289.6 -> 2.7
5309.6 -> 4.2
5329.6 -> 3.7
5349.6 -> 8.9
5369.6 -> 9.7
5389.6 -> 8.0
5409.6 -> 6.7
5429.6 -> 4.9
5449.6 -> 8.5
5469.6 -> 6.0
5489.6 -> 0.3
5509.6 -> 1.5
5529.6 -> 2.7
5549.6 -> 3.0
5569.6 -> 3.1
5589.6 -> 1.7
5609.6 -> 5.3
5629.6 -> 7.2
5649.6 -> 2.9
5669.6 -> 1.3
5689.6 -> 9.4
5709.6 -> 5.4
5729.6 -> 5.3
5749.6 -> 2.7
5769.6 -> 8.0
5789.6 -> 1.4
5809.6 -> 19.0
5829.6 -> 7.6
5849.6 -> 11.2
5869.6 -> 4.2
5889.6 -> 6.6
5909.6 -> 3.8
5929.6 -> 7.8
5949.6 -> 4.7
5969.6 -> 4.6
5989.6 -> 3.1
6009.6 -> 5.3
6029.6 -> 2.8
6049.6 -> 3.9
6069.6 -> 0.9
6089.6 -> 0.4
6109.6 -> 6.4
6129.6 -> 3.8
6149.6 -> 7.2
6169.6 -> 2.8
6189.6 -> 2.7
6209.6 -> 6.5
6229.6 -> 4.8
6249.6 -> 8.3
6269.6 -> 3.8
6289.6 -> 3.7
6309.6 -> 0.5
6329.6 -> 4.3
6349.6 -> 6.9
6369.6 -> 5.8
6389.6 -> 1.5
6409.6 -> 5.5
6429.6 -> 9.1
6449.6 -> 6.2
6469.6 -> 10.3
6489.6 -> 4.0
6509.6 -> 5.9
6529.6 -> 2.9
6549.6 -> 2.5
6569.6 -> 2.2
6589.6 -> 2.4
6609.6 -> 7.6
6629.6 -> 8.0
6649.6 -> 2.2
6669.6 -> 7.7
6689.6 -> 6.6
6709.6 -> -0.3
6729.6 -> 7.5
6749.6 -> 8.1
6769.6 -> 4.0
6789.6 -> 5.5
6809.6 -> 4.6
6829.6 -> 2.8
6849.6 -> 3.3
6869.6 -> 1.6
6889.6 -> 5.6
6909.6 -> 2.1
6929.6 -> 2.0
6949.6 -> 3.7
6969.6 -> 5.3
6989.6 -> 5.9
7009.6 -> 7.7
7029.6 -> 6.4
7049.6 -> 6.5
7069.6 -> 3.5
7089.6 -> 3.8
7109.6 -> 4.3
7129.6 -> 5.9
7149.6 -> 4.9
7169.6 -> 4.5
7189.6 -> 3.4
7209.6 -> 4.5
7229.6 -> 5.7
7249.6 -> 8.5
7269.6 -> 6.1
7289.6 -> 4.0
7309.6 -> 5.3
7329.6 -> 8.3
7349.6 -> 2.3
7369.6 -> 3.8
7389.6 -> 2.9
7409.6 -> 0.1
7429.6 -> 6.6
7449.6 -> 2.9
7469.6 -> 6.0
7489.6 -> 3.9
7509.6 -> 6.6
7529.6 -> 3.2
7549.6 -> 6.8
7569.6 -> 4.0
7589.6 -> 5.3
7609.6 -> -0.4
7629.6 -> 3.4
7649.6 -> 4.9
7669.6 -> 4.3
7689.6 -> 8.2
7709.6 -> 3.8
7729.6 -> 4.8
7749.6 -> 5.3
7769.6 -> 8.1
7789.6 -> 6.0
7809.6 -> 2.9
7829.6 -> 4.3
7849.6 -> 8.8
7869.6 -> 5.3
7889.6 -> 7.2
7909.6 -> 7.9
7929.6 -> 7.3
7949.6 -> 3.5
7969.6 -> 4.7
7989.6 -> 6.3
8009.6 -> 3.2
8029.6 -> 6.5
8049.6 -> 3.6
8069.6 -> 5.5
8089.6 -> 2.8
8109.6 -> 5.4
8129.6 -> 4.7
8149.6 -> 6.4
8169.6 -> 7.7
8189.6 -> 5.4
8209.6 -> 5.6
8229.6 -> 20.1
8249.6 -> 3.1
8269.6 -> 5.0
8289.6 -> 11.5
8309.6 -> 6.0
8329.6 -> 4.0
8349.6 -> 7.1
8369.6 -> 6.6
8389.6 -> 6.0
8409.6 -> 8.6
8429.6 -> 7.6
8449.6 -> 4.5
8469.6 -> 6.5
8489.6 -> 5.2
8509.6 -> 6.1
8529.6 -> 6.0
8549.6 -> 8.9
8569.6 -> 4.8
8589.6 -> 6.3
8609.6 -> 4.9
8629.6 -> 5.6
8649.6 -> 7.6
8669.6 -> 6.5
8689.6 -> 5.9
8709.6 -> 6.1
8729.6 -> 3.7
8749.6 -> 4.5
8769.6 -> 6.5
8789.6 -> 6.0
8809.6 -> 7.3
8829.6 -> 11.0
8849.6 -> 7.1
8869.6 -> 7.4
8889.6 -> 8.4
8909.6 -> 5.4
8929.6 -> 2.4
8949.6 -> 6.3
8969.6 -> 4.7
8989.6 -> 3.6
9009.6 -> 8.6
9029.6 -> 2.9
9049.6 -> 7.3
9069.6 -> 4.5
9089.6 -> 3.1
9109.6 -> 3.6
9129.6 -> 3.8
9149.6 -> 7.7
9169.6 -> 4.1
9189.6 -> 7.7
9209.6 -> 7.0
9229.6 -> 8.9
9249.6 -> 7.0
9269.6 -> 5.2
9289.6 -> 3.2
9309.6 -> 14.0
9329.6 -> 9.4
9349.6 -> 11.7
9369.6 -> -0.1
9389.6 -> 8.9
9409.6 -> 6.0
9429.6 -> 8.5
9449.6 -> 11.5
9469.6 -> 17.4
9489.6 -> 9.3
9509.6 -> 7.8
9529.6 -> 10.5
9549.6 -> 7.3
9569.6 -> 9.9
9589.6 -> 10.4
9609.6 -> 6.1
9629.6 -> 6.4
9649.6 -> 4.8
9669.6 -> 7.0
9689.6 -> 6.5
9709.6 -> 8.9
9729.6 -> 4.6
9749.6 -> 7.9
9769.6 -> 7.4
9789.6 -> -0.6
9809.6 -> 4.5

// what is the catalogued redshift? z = 1.21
